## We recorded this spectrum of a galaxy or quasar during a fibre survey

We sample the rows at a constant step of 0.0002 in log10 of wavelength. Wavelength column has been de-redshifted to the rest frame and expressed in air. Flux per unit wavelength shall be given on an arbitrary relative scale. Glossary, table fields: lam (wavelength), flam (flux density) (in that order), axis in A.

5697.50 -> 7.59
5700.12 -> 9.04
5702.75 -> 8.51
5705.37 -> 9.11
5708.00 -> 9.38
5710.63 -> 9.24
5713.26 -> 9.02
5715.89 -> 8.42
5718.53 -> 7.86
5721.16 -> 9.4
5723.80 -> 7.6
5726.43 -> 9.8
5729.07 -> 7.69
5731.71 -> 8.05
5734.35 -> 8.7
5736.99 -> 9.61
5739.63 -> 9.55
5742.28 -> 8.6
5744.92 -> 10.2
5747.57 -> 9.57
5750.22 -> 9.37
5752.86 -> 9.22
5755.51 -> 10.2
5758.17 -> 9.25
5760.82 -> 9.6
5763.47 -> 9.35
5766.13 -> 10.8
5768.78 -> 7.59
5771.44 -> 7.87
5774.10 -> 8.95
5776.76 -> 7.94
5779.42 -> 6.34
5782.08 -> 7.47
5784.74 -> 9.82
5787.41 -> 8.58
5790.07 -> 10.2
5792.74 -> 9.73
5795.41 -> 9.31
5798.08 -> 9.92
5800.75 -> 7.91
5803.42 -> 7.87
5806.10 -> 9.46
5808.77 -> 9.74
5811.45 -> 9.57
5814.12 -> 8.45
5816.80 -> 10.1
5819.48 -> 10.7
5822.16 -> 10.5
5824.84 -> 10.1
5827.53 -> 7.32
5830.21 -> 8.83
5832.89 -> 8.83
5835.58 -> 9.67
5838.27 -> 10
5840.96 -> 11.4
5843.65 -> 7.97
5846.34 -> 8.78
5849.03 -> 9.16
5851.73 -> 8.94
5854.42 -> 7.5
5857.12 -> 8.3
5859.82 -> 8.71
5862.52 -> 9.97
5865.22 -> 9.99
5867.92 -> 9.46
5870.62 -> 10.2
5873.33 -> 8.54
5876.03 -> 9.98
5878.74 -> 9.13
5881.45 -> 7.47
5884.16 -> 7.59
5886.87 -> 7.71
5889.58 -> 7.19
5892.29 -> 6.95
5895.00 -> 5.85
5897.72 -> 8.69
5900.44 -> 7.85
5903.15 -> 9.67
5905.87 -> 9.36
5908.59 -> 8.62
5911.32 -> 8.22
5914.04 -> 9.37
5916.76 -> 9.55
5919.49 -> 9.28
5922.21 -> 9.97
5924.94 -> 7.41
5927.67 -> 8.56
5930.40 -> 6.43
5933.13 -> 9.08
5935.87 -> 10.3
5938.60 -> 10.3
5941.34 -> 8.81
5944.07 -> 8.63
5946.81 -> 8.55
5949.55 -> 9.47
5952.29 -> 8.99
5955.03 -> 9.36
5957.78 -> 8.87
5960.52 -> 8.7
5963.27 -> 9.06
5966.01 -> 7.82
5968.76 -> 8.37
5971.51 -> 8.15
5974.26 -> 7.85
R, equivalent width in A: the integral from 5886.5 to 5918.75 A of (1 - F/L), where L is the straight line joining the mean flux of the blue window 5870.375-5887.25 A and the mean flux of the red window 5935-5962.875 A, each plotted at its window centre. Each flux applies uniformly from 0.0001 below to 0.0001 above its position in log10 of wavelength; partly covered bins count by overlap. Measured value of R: 1.9 A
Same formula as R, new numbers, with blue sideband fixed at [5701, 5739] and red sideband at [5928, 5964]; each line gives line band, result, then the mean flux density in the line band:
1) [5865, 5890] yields 0.5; 8.72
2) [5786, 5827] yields -2.8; 9.43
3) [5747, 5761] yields -1.2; 9.53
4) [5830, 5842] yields -1.3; 9.79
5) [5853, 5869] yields -0.2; 8.98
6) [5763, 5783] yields 1.2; 8.26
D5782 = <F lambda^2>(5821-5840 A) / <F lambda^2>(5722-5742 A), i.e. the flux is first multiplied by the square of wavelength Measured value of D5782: 1.11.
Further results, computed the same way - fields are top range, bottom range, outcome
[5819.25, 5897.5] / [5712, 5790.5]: 1.03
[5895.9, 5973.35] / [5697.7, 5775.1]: 1.05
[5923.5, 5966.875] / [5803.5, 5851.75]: 0.97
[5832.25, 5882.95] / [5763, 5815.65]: 1.06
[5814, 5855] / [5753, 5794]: 1.07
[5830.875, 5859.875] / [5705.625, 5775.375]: 1.04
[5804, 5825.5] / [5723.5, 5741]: 1.14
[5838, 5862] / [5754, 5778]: 1.02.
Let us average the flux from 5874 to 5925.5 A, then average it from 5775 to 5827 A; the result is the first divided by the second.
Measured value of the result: 0.93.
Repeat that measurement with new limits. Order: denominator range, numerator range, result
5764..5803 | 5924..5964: 1.01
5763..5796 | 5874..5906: 0.93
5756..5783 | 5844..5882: 1.05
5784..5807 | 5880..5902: 0.81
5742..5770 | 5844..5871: 0.95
